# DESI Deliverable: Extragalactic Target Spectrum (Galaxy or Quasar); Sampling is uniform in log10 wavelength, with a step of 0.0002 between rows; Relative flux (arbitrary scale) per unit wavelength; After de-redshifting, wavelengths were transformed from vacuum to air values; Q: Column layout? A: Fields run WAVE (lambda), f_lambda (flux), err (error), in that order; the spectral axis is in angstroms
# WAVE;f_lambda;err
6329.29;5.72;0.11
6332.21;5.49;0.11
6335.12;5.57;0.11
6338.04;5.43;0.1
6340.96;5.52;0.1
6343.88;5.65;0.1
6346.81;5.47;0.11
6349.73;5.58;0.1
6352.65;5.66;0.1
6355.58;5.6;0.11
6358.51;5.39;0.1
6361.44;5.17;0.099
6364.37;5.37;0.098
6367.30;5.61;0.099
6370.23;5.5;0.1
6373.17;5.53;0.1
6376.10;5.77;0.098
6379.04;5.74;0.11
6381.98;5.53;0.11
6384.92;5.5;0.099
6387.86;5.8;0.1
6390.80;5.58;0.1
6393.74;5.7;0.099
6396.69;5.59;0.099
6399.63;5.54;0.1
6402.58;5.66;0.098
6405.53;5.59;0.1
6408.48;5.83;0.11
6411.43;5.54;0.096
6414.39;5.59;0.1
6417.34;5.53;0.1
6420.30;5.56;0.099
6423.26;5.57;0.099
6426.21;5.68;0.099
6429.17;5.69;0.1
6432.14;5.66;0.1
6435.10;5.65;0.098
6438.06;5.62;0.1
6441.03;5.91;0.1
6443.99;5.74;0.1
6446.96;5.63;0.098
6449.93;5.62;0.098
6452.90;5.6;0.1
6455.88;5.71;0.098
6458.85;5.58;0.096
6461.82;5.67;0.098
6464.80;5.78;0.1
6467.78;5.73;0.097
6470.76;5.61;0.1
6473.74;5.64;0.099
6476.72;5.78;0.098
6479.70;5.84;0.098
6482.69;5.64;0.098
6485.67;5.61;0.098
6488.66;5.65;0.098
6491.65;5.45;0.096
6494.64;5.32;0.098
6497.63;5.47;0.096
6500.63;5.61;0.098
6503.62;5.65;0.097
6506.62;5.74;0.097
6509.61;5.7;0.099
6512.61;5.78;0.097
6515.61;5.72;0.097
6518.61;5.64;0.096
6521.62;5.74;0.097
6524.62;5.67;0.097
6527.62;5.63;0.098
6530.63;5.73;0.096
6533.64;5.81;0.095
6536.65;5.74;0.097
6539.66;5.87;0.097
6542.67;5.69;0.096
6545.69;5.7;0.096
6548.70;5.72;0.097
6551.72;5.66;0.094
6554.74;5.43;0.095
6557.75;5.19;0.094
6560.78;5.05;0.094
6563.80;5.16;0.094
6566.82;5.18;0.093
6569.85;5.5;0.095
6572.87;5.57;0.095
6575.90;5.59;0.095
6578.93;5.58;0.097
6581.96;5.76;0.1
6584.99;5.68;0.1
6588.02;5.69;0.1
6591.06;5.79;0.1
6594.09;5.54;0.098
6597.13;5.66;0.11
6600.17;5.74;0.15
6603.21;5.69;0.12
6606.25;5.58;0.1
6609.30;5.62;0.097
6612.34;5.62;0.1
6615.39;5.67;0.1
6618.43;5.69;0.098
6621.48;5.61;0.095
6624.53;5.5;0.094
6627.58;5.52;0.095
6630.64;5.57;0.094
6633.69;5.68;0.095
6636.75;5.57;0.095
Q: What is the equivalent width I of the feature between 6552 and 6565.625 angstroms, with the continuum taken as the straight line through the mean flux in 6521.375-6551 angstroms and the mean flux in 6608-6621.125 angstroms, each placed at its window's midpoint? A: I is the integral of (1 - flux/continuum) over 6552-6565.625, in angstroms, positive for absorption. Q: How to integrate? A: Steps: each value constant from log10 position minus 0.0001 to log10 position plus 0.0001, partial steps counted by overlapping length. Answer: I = 1.09 angstroms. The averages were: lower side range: 5.73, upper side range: 5.65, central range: 5.25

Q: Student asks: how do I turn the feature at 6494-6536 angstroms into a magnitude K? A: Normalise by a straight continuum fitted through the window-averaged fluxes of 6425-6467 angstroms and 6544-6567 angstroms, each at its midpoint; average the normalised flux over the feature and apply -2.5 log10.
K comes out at -0.03 mag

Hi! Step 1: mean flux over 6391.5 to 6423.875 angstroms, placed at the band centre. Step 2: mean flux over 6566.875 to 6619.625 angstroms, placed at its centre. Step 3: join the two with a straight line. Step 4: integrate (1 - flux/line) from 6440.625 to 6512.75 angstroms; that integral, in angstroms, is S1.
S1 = -0.4 angstroms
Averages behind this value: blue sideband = 5.61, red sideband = 5.63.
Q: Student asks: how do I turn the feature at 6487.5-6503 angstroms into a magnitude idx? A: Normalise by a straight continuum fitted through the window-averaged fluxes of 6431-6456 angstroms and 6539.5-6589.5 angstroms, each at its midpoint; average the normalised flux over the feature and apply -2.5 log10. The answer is 0.02 mag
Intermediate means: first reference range 5.68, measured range 5.5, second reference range 5.52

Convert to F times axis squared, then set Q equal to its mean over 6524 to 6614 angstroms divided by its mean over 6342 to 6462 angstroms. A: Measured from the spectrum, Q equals 1.05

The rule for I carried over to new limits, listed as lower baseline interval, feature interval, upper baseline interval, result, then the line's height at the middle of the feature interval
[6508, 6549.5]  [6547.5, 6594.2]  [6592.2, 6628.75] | 1.4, 5.67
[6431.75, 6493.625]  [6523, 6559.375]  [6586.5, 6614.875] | 0.1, 5.66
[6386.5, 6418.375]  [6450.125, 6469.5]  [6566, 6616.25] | -0.2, 5.63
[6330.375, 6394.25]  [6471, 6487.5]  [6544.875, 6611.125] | -0.4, 5.55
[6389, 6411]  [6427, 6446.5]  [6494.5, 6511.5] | -0.3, 5.63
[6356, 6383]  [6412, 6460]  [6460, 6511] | -0.5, 5.59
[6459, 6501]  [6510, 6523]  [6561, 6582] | -0.4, 5.55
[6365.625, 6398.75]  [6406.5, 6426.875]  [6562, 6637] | 0.0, 5.62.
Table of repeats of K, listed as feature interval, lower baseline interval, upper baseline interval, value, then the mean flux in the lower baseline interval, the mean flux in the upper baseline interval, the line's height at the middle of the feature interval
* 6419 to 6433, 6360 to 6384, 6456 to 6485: 0.00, 5.53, 5.7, 5.62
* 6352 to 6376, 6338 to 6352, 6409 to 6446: 0.02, 5.55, 5.65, 5.57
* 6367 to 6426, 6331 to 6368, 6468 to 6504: -0.02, 5.5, 5.61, 5.54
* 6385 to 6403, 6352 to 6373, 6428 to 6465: -0.02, 5.47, 5.68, 5.55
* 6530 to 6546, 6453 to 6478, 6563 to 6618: -0.02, 5.68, 5.6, 5.63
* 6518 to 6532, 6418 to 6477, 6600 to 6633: -0.01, 5.67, 5.62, 5.64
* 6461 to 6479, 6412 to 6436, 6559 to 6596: -0.02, 5.61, 5.51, 5.58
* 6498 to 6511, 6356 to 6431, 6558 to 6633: -0.02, 5.58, 5.56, 5.57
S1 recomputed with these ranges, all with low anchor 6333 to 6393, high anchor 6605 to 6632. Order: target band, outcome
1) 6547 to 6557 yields 0.0 angstroms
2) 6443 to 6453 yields -0.2 angstroms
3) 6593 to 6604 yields -0.1 angstroms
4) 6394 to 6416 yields -0.3 angstroms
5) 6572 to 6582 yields 0.0 angstroms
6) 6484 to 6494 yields 0.0 angstroms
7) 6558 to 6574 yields 0.9 angstroms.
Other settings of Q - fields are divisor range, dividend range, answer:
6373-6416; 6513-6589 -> 1.04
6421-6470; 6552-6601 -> 1.01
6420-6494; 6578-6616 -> 1.04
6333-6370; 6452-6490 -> 1.07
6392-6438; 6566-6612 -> 1.05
